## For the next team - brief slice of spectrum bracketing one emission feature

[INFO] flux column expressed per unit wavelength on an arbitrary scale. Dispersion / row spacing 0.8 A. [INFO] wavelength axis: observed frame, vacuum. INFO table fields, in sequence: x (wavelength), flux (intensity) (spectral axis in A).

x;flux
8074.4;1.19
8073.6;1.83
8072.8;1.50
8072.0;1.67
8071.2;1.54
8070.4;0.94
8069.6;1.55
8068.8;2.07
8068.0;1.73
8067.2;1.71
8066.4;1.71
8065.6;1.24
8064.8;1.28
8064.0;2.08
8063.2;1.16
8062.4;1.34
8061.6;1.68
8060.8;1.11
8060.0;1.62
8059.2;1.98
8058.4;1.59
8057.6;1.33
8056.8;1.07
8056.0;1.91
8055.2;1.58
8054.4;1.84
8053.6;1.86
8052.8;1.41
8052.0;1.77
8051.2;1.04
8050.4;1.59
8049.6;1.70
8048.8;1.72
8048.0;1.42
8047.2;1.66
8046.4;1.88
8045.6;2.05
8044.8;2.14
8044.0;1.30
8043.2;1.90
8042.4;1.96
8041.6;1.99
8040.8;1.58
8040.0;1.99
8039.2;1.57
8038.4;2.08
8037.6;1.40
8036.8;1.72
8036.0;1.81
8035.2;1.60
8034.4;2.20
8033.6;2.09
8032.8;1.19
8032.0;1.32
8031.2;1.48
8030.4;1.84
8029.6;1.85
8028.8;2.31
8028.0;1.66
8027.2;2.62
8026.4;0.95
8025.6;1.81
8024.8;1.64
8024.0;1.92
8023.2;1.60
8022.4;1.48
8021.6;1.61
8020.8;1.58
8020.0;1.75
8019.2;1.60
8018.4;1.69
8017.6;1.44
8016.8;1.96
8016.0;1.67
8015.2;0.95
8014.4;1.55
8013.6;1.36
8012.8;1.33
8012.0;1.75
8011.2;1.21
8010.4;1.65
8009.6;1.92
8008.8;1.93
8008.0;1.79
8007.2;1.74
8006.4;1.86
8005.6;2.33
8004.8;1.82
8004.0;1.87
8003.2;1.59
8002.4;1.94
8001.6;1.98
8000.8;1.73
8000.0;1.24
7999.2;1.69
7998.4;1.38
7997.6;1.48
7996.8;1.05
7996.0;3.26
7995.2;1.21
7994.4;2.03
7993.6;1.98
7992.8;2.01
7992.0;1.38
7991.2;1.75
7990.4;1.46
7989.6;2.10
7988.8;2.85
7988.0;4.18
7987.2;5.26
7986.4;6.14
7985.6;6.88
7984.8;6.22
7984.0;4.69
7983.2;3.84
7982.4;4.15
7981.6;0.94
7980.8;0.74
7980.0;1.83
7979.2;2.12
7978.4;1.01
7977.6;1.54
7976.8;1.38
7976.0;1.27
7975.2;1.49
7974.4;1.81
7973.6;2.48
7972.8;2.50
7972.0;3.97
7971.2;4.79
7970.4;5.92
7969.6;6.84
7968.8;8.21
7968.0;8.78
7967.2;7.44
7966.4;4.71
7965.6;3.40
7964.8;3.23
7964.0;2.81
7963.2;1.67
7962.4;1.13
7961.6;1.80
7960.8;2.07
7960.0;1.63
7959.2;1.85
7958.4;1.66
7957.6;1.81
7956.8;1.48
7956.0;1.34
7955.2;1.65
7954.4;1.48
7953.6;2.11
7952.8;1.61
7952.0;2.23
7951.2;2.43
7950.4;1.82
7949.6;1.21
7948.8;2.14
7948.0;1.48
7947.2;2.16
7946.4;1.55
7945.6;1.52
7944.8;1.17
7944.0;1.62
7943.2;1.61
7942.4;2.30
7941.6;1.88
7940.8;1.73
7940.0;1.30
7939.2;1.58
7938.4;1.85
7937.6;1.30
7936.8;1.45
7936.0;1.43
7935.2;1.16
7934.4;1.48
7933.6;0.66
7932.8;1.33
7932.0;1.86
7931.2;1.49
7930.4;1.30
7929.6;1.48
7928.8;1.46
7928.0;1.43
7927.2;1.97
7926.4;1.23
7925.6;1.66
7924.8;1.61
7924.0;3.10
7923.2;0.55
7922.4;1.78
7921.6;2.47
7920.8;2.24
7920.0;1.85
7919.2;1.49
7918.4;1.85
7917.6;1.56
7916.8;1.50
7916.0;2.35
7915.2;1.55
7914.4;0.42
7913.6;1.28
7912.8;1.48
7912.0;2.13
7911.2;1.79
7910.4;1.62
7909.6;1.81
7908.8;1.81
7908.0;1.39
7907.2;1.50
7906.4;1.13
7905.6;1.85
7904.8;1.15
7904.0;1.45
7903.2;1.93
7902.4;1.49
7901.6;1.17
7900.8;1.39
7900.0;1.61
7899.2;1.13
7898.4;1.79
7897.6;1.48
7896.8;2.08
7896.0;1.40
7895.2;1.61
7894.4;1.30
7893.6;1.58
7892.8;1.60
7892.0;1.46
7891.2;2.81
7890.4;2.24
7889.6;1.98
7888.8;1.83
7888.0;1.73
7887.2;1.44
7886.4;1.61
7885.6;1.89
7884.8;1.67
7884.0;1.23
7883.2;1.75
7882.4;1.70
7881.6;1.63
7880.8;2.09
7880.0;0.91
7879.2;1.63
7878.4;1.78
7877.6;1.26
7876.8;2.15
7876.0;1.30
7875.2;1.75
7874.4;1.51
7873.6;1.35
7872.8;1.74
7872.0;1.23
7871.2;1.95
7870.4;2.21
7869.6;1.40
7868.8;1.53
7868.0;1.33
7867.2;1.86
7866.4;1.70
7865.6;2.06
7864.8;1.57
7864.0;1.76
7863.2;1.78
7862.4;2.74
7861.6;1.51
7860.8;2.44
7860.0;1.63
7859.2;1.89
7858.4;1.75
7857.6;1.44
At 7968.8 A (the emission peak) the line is [S II] 6716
